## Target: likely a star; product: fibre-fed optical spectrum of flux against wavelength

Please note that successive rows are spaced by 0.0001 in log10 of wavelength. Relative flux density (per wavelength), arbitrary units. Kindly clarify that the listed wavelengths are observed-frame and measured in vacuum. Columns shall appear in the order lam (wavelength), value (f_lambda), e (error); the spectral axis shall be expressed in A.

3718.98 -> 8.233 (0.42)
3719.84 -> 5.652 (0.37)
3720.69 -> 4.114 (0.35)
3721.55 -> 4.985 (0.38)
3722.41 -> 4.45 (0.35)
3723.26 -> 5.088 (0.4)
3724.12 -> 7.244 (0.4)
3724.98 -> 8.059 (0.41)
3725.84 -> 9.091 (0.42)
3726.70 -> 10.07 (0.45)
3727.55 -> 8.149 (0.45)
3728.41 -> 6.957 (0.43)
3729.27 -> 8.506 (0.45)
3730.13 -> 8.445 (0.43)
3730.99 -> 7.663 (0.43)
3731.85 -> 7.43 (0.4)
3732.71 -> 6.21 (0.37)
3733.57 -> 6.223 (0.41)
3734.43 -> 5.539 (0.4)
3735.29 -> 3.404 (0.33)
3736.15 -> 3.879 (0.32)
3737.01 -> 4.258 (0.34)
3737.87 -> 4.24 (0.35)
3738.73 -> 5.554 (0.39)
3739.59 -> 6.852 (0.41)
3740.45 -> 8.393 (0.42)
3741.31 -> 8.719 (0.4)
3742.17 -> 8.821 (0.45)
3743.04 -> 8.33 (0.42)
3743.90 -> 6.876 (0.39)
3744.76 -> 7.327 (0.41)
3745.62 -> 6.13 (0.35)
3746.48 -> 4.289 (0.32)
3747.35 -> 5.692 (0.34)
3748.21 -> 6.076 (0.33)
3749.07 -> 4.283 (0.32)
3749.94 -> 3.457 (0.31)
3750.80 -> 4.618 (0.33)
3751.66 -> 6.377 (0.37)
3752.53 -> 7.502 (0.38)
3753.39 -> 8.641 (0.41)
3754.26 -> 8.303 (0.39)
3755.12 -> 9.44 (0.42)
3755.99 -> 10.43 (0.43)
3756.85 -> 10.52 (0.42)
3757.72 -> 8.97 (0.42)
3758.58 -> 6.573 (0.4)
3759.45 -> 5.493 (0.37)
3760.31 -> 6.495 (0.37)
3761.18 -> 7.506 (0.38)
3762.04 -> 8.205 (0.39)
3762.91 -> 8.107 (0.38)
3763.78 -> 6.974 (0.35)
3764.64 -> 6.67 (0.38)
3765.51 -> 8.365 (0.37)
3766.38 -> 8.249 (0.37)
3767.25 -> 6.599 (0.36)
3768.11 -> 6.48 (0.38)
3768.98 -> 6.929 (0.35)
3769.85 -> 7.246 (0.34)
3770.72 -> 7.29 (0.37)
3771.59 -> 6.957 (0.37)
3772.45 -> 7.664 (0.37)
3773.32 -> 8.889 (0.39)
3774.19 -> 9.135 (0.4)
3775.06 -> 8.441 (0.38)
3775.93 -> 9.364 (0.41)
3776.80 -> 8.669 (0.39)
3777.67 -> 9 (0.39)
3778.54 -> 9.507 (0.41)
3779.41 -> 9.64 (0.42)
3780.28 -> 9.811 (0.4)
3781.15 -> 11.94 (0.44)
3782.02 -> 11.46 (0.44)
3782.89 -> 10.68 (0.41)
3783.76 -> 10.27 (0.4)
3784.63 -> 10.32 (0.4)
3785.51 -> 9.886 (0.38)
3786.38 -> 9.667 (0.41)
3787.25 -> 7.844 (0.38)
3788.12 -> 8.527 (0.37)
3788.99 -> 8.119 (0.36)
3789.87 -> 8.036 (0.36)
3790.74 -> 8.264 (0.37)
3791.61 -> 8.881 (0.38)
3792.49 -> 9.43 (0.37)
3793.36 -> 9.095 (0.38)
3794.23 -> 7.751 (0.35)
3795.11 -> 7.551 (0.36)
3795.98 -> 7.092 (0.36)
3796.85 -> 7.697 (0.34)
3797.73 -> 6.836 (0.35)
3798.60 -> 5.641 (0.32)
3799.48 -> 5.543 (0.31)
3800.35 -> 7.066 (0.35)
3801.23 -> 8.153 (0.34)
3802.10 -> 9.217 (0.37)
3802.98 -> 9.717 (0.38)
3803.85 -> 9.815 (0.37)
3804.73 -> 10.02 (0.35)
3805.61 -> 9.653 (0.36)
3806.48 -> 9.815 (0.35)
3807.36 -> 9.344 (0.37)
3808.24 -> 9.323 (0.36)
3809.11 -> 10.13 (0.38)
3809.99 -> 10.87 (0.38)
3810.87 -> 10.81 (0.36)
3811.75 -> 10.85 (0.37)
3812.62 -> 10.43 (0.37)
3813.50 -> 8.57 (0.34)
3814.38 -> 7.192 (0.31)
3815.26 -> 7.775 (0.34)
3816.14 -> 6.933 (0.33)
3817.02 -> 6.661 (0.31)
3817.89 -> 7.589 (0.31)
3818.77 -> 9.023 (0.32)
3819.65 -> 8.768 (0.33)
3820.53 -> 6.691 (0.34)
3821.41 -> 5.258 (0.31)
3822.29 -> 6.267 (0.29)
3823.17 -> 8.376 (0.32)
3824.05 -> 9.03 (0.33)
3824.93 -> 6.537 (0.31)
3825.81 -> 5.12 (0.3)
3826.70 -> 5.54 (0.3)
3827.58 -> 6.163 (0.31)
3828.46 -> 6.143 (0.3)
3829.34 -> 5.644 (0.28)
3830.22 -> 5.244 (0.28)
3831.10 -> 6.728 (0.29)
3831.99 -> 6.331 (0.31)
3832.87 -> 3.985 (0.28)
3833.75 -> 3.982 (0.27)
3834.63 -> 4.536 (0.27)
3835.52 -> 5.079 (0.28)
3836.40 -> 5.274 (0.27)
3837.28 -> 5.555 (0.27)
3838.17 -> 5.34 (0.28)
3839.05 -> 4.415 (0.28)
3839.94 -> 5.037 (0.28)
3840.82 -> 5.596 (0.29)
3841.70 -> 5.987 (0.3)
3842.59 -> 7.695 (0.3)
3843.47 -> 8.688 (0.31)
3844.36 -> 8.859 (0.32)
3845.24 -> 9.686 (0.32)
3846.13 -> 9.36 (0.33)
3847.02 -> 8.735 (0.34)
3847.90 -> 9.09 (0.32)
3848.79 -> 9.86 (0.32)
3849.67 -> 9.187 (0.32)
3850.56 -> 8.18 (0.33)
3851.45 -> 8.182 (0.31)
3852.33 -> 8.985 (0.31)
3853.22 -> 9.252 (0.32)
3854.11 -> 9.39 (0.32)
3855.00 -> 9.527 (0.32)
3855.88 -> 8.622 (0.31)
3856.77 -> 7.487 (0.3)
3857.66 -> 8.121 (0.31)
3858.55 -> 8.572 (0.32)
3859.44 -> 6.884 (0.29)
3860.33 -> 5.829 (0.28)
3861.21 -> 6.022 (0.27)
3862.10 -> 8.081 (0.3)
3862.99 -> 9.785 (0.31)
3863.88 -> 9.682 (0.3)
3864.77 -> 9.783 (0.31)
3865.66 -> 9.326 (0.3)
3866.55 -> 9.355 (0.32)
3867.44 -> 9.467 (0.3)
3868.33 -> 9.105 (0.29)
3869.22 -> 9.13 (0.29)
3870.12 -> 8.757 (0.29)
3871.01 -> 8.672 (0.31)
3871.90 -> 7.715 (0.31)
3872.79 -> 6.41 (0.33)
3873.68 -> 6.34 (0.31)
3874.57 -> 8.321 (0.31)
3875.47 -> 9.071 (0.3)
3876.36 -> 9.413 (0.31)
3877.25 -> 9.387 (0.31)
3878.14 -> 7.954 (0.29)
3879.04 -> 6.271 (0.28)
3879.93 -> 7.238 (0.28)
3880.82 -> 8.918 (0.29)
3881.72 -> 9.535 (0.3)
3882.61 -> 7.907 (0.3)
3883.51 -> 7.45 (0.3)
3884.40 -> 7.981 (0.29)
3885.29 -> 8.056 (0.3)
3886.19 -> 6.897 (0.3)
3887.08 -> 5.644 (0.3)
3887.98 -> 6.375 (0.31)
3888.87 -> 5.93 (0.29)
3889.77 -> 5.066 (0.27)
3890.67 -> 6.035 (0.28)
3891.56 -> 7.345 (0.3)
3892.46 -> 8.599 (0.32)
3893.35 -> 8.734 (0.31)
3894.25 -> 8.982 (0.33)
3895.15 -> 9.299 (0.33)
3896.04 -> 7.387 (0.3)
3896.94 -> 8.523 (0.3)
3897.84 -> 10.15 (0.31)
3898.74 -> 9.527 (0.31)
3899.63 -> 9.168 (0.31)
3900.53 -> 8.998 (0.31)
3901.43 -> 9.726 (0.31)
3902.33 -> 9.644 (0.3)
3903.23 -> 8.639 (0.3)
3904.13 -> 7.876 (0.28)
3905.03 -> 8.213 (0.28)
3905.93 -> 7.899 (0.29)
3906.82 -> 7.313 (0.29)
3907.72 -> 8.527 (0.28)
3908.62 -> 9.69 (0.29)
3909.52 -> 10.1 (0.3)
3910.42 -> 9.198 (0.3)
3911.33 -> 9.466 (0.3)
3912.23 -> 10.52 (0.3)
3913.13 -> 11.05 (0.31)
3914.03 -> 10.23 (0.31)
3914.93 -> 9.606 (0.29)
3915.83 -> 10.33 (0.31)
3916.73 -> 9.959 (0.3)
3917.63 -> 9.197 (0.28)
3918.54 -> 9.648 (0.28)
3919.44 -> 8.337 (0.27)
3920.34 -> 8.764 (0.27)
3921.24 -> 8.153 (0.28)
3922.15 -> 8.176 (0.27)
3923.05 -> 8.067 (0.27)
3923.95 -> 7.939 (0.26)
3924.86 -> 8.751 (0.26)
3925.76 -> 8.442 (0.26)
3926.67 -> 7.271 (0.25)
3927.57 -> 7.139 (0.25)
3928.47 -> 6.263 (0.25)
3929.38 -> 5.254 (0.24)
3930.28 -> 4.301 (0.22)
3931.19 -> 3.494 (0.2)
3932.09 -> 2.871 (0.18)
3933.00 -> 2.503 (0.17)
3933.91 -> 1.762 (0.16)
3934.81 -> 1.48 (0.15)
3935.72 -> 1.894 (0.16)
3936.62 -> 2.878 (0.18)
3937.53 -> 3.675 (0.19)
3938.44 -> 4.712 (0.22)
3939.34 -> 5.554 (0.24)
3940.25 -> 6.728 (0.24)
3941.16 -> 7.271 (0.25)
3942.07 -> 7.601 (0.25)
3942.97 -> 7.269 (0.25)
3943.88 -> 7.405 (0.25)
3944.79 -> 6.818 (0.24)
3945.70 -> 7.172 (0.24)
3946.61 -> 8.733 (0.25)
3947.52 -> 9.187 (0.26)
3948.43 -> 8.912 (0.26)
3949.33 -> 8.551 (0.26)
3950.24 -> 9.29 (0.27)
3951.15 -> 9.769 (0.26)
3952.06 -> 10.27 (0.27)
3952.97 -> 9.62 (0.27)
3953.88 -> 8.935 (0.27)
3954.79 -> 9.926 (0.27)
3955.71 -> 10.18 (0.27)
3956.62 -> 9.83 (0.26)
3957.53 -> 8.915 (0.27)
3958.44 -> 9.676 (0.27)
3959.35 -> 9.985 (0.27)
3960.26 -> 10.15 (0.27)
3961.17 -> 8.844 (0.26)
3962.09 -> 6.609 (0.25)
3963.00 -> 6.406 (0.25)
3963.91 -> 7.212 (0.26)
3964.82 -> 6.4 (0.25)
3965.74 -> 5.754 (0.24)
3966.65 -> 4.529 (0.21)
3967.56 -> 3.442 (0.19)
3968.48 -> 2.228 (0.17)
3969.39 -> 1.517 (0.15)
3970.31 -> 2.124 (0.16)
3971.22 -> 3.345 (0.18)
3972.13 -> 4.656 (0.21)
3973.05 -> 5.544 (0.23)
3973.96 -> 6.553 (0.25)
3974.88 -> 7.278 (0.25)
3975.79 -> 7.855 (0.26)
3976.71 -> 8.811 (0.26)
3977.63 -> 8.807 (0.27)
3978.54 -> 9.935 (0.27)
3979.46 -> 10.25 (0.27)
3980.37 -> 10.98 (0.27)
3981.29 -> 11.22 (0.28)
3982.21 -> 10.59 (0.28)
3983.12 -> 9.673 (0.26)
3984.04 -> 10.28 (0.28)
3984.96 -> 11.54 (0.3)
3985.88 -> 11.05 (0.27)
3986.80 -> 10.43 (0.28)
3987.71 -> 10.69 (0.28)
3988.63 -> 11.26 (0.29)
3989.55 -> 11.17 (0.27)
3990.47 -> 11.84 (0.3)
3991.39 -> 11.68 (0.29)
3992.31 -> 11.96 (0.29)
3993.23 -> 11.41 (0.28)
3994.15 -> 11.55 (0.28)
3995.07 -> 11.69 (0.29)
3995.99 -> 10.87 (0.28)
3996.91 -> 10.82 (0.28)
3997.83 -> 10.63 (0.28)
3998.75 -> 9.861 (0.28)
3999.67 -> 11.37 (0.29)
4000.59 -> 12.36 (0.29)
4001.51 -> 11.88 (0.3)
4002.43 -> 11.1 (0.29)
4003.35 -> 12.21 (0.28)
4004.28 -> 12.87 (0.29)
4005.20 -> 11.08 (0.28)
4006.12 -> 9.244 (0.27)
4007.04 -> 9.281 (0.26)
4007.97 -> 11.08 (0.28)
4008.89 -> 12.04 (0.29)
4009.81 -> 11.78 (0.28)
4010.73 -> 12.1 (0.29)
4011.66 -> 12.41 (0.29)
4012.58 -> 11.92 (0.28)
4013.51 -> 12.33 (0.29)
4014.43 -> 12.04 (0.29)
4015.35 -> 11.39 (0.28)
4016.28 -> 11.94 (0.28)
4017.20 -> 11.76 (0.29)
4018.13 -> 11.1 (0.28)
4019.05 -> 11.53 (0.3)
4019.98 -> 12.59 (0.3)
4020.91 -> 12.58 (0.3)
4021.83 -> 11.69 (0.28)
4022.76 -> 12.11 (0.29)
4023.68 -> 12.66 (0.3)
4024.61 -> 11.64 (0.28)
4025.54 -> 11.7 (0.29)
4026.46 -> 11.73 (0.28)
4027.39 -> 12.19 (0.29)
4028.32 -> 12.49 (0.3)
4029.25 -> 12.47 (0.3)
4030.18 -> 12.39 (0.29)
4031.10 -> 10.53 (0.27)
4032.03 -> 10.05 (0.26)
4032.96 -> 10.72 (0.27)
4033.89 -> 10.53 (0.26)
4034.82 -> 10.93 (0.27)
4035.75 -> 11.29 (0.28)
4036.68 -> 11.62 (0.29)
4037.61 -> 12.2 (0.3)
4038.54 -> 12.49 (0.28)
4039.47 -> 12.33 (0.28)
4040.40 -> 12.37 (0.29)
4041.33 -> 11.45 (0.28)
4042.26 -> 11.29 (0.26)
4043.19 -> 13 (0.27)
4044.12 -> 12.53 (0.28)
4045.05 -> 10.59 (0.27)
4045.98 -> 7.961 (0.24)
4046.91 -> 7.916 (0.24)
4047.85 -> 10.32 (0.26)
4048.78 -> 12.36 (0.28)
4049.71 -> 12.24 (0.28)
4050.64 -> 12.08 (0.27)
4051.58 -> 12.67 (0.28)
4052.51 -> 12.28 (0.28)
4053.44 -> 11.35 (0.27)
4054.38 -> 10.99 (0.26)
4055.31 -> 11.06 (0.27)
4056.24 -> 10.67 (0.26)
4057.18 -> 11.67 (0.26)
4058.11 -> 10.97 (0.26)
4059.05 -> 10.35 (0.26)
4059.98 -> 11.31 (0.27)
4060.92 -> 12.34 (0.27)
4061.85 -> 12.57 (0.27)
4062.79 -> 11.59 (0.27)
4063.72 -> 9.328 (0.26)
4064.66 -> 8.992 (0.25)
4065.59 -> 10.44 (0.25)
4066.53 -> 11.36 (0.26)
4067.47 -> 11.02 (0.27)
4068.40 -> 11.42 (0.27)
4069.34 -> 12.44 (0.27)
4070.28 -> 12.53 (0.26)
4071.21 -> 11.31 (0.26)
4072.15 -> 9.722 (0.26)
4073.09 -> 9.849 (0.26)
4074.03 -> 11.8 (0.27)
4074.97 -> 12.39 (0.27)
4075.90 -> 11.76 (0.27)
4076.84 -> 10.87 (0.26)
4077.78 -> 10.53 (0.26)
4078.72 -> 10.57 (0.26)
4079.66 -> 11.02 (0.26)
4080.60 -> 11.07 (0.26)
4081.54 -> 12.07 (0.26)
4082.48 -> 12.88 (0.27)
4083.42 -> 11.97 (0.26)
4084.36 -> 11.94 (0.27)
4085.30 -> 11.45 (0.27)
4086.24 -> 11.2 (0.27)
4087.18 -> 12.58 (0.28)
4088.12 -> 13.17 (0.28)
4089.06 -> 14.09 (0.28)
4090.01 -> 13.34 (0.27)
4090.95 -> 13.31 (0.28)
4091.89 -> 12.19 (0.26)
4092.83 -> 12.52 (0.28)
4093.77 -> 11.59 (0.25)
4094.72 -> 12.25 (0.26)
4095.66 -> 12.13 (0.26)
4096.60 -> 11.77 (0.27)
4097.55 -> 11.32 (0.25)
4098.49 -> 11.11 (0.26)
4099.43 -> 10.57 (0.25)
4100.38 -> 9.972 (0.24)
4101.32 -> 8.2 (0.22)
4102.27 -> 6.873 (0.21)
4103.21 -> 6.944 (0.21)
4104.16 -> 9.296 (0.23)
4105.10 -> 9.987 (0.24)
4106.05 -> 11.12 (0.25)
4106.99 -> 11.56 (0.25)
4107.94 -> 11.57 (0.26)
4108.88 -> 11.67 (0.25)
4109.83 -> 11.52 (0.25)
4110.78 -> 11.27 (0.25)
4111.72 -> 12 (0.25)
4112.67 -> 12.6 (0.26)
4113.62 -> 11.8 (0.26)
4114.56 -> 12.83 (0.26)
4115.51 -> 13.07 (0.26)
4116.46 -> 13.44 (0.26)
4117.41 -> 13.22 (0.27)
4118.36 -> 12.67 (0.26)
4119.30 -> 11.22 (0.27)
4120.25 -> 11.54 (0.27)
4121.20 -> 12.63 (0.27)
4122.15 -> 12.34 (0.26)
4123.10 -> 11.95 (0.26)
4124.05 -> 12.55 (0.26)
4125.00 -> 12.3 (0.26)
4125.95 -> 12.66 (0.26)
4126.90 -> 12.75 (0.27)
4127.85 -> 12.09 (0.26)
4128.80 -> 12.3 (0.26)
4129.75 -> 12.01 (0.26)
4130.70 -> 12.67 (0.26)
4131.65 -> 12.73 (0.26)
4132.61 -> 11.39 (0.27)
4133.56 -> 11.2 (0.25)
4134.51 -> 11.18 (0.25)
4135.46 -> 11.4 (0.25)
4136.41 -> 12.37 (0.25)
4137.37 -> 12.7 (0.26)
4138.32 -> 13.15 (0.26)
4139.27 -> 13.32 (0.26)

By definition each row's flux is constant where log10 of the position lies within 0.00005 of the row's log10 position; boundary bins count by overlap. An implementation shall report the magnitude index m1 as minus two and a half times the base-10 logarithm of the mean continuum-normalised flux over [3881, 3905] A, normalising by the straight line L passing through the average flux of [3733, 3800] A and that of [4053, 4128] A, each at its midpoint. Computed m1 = 0.137 mag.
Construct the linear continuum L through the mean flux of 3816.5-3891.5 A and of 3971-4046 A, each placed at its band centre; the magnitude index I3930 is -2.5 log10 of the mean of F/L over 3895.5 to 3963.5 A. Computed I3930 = 0.16 mag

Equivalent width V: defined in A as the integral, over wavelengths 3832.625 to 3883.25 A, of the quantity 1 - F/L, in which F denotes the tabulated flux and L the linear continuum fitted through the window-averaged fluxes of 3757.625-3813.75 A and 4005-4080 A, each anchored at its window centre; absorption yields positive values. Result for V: 8.3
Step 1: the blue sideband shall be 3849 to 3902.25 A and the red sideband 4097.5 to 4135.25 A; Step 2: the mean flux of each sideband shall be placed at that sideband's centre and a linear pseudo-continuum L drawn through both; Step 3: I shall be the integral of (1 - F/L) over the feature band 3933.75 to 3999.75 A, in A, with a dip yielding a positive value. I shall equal 9.4 A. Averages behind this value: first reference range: 8.25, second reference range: 11.5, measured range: 8.17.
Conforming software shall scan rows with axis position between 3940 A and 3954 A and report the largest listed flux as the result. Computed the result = 10.27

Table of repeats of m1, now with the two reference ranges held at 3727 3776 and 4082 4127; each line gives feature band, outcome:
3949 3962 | 0.03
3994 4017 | -0.10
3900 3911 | 0.03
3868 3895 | 0.13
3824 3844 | 0.38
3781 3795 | -0.22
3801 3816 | -0.21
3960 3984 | 0.39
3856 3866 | 0.05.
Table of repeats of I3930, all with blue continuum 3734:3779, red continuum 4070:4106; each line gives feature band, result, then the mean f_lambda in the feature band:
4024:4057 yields -0.076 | 11.4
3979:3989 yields -0.079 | 10.7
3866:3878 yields 0.005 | 8.54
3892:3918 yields -0.024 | 9.19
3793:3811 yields -0.115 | 8.59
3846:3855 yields -0.089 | 9.03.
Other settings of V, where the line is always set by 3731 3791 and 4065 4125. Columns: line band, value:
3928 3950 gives 9.5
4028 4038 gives -0.5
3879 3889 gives 1.8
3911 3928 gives 0.9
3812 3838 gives 5.5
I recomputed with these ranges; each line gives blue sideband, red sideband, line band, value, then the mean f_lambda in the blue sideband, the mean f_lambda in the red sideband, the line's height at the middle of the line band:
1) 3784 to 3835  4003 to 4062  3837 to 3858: 1.3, 7.86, 11.5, 8.49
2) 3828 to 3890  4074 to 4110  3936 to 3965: 3.6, 7.58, 11.3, 9.06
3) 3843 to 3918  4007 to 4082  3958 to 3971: 5.2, 8.54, 11.4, 10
